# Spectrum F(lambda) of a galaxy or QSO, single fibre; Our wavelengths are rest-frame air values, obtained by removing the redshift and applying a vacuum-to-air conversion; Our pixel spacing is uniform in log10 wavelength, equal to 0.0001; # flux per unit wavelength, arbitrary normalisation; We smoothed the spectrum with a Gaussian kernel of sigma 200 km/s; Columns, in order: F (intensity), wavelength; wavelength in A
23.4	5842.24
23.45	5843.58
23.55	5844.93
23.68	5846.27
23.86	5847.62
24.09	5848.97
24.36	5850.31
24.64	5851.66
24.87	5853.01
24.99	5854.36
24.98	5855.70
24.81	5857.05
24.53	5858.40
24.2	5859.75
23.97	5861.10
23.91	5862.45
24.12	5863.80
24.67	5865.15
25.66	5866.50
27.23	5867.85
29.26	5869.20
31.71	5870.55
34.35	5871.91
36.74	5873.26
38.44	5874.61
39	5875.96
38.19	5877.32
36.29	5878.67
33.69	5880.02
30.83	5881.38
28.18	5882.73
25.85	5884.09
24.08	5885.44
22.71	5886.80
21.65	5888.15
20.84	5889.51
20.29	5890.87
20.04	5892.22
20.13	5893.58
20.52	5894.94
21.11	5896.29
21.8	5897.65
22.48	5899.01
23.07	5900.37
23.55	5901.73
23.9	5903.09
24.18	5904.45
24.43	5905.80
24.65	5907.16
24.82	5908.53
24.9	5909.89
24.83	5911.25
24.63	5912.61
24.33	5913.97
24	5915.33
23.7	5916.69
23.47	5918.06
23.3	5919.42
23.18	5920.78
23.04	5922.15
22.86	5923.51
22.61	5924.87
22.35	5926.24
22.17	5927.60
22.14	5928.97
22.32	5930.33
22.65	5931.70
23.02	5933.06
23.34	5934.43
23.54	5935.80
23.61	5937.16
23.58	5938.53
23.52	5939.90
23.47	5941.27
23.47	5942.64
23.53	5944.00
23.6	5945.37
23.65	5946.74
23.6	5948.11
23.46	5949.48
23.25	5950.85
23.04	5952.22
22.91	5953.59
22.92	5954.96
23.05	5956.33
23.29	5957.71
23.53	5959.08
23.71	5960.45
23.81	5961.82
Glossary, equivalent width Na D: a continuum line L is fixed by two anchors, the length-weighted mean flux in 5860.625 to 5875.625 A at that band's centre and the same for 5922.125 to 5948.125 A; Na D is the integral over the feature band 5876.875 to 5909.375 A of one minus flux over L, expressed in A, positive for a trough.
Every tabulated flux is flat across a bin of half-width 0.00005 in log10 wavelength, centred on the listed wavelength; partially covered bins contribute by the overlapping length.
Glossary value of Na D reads 2.8 A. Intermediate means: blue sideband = 29.4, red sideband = 23.1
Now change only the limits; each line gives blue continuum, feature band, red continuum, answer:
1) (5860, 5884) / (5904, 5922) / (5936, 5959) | 1.74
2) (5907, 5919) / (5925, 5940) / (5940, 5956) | 0.56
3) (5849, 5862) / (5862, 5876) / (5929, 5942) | -3.38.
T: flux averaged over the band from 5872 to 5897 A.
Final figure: 27.8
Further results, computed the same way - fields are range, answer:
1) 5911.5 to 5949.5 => 23.3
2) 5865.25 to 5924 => 26.1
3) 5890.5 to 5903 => 21.6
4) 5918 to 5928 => 22.9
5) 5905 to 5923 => 24.1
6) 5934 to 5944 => 23.5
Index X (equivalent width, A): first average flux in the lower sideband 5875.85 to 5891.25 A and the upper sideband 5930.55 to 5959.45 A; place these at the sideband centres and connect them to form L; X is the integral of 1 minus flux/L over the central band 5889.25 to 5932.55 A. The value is 5.12 A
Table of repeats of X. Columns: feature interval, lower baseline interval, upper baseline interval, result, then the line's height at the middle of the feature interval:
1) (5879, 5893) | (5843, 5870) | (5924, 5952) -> -0.5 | 24.2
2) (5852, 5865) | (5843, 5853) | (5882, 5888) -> -0.1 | 24.3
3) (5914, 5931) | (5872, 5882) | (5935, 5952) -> 2.8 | 27.5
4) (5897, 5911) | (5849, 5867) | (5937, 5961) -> 0.1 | 24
